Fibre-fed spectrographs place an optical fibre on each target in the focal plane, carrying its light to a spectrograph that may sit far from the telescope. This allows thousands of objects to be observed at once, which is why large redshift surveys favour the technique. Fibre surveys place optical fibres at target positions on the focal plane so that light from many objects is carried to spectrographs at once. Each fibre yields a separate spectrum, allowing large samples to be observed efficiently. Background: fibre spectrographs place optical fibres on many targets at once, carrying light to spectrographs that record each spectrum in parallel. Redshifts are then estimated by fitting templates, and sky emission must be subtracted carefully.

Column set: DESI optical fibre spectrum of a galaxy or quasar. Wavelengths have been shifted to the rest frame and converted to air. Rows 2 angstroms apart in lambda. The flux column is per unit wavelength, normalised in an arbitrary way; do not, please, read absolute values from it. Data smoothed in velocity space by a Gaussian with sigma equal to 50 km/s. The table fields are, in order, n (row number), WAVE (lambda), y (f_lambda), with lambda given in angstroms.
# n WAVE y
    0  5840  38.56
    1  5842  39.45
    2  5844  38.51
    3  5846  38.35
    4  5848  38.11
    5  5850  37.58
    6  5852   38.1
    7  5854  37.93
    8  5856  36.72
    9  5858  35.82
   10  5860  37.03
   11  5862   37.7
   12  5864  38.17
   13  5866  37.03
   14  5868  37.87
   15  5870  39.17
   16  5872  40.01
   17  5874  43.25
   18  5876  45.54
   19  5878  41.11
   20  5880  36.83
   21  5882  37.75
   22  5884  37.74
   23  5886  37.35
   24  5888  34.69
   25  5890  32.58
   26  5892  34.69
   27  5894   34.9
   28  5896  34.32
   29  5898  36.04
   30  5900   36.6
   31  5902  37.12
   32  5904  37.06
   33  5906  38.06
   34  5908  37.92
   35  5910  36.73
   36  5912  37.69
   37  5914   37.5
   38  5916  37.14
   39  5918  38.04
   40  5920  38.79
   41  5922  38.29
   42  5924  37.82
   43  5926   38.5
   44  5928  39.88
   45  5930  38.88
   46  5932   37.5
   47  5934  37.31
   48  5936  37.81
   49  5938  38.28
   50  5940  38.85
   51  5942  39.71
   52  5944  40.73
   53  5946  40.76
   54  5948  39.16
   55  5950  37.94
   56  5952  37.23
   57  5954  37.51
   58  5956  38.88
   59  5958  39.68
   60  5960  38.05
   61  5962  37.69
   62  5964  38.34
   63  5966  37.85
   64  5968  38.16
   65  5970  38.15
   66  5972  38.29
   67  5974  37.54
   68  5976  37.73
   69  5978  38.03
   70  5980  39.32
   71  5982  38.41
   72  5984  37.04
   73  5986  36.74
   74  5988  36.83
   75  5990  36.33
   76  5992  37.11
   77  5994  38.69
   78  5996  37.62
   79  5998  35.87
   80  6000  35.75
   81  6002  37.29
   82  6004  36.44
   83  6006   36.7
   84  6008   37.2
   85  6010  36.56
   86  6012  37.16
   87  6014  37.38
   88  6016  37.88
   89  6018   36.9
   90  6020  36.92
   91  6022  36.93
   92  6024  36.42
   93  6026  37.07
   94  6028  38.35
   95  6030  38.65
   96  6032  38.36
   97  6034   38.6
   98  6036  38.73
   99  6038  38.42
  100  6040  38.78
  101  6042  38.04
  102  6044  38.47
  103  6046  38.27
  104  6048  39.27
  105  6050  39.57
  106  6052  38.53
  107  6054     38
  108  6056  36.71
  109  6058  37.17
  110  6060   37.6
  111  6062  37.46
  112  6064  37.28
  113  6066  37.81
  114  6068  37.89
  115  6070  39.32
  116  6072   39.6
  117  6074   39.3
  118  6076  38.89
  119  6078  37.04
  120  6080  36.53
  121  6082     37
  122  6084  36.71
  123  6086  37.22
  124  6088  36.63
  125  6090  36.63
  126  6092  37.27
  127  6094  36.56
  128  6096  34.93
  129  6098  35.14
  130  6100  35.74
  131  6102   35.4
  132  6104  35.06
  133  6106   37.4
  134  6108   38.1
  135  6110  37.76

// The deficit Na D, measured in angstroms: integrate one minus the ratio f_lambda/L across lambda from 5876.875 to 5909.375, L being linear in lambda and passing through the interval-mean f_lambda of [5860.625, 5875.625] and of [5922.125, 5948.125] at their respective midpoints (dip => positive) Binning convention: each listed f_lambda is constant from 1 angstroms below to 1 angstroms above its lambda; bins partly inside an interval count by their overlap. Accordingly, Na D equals 2.1 angstroms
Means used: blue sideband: 39.2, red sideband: 38.8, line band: 36.6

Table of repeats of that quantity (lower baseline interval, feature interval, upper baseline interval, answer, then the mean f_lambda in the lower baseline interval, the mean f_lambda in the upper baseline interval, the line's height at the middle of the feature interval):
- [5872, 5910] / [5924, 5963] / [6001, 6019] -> -1.4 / 37.5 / 37.1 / 37.3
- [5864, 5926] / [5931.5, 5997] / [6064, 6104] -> -1.2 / 37.7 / 37.1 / 37.5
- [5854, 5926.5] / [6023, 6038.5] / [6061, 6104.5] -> -0.3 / 37.6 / 37.1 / 37.2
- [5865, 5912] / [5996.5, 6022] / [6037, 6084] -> 0.7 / 37.6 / 38.1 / 37.9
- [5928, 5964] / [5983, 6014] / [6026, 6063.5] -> 1.2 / 38.6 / 38.2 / 38.4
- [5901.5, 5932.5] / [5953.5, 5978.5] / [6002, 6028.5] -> -0.4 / 38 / 37.1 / 37.5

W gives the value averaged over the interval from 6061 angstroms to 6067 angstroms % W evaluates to 37.5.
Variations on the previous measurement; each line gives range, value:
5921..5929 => 38.6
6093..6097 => 35.7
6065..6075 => 38.8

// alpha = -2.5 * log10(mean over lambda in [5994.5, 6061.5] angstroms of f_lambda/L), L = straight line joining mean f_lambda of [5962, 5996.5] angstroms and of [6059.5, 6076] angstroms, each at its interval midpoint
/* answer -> 0.01 mag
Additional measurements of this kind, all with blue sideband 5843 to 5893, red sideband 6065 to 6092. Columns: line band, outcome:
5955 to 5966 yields -0.017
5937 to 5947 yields -0.050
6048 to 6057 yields -0.016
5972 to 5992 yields 0.008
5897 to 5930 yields 0.006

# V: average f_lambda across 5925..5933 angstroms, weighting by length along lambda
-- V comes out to 38.7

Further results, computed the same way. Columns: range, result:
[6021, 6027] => 36.8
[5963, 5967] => 38.1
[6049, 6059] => 38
